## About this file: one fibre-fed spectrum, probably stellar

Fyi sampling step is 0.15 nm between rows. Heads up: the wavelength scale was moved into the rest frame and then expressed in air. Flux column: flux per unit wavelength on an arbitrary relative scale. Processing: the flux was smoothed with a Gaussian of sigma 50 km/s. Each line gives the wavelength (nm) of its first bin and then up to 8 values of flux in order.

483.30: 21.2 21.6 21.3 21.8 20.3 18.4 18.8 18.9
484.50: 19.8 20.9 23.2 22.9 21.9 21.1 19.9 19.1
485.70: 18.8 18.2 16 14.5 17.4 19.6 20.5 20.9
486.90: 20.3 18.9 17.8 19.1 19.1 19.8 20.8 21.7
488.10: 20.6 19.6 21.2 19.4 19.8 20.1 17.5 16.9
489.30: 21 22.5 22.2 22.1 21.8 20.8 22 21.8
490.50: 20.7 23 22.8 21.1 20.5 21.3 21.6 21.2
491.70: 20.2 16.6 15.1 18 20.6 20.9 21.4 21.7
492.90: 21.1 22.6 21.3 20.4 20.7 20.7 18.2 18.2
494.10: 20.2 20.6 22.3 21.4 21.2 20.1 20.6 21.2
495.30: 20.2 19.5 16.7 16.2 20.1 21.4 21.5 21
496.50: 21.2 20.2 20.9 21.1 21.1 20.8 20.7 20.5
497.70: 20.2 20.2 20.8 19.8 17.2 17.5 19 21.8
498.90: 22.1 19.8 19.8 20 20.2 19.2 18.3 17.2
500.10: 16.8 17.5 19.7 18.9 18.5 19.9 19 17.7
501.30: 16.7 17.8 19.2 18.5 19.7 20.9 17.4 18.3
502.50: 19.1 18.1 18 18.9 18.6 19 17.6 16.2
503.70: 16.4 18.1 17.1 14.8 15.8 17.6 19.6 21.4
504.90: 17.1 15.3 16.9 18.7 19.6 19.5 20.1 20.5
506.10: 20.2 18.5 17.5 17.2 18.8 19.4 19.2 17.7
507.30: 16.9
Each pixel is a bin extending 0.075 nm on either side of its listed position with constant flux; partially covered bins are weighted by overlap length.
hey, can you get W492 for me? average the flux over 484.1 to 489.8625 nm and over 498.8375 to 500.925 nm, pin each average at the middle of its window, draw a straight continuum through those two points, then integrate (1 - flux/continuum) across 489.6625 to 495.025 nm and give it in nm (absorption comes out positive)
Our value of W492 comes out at -0.320 nm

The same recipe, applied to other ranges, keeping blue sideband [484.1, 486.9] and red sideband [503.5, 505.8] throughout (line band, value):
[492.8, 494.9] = -0.21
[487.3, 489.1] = -0.05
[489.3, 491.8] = -0.32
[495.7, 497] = -0.14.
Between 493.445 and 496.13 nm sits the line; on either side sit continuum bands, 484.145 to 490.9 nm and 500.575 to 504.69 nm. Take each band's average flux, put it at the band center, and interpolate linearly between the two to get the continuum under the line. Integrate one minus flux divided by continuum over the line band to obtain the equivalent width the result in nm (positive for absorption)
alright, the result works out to -0.11 nm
